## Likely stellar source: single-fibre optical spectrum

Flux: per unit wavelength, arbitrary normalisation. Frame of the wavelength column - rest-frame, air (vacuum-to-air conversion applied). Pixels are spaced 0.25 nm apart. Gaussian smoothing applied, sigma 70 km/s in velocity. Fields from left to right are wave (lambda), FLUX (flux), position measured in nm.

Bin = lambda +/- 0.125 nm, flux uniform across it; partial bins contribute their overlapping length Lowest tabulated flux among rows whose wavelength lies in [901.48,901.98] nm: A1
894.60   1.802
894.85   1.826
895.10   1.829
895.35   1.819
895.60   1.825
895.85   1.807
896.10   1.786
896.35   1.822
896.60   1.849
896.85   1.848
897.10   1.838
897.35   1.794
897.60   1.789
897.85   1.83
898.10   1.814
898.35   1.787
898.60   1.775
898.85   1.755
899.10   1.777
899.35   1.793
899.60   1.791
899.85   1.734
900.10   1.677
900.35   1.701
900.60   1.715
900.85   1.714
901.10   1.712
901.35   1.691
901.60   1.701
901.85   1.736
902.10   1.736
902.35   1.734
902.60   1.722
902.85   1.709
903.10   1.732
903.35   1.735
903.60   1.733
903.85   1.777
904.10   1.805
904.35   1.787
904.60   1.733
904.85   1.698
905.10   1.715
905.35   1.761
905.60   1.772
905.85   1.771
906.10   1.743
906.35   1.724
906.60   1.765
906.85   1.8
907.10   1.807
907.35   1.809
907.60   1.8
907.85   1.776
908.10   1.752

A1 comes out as 1.701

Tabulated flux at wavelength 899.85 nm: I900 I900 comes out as 1.734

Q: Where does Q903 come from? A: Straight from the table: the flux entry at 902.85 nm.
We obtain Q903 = 1.709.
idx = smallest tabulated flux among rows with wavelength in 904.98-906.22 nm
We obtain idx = 1.715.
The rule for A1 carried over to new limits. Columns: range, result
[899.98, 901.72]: 1.677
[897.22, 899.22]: 1.755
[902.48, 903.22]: 1.709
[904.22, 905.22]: 1.698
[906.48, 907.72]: 1.765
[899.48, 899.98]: 1.734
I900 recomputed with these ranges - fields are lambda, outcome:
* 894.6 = 1.802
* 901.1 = 1.712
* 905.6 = 1.772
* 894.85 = 1.826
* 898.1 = 1.814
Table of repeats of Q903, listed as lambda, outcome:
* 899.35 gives 1.793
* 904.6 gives 1.733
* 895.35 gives 1.819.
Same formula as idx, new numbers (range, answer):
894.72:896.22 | 1.786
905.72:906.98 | 1.724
